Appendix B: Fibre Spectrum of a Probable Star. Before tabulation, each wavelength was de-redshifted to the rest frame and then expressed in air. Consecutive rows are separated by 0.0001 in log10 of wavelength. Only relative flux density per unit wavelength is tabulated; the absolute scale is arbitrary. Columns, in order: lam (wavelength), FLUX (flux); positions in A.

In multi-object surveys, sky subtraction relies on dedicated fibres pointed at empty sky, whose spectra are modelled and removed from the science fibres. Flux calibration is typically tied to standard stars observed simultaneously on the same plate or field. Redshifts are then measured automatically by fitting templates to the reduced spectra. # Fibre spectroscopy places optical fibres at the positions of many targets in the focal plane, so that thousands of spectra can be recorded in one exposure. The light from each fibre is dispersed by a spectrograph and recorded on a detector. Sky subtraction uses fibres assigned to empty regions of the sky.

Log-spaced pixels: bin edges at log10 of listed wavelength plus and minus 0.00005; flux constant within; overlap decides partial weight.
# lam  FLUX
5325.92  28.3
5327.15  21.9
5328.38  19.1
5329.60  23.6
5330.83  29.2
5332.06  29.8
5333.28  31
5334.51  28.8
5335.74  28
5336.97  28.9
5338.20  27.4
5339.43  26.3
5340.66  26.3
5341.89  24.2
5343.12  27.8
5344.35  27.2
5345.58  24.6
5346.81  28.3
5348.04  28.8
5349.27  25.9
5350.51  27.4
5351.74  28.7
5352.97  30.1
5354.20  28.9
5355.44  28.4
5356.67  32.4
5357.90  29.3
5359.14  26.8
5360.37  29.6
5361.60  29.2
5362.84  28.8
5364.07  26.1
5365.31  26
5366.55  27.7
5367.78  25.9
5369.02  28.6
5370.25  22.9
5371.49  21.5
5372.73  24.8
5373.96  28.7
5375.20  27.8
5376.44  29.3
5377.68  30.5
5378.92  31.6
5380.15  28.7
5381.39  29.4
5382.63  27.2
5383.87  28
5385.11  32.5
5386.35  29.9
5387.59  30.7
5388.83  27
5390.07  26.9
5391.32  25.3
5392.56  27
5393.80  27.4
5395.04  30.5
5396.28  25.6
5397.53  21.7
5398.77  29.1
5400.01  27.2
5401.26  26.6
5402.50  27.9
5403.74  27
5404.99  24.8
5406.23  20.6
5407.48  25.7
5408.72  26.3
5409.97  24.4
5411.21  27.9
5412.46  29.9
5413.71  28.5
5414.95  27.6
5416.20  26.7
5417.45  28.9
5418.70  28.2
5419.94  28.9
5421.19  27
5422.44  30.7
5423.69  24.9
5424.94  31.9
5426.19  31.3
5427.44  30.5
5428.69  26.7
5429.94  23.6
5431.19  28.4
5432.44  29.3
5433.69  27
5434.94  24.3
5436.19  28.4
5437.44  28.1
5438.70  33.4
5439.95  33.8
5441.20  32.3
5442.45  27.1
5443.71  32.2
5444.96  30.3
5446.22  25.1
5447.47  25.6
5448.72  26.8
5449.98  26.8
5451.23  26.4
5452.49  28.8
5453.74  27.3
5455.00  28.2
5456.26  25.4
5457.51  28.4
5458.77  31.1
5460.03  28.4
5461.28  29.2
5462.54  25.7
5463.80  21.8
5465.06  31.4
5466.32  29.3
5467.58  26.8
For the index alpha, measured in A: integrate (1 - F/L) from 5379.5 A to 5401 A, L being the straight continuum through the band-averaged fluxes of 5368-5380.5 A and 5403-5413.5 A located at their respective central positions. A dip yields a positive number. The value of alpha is -0.9 A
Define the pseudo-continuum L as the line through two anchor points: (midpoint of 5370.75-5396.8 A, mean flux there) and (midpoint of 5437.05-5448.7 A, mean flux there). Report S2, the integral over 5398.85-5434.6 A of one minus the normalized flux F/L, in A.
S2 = 1.9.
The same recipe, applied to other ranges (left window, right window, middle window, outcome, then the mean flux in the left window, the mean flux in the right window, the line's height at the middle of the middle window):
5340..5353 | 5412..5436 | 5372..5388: -0.9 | 27.1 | 28.1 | 27.5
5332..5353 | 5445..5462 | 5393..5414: 0.8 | 27.6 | 27.6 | 27.6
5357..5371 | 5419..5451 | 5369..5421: 1.0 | 27.4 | 28.6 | 27.9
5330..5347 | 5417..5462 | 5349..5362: -0.5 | 27.6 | 28.5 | 27.8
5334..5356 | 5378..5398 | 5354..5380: 0.0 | 27.5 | 28.2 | 27.9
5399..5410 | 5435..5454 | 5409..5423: -0.7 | 25.8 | 28.7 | 26.6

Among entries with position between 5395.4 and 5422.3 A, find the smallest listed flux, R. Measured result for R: 20.6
